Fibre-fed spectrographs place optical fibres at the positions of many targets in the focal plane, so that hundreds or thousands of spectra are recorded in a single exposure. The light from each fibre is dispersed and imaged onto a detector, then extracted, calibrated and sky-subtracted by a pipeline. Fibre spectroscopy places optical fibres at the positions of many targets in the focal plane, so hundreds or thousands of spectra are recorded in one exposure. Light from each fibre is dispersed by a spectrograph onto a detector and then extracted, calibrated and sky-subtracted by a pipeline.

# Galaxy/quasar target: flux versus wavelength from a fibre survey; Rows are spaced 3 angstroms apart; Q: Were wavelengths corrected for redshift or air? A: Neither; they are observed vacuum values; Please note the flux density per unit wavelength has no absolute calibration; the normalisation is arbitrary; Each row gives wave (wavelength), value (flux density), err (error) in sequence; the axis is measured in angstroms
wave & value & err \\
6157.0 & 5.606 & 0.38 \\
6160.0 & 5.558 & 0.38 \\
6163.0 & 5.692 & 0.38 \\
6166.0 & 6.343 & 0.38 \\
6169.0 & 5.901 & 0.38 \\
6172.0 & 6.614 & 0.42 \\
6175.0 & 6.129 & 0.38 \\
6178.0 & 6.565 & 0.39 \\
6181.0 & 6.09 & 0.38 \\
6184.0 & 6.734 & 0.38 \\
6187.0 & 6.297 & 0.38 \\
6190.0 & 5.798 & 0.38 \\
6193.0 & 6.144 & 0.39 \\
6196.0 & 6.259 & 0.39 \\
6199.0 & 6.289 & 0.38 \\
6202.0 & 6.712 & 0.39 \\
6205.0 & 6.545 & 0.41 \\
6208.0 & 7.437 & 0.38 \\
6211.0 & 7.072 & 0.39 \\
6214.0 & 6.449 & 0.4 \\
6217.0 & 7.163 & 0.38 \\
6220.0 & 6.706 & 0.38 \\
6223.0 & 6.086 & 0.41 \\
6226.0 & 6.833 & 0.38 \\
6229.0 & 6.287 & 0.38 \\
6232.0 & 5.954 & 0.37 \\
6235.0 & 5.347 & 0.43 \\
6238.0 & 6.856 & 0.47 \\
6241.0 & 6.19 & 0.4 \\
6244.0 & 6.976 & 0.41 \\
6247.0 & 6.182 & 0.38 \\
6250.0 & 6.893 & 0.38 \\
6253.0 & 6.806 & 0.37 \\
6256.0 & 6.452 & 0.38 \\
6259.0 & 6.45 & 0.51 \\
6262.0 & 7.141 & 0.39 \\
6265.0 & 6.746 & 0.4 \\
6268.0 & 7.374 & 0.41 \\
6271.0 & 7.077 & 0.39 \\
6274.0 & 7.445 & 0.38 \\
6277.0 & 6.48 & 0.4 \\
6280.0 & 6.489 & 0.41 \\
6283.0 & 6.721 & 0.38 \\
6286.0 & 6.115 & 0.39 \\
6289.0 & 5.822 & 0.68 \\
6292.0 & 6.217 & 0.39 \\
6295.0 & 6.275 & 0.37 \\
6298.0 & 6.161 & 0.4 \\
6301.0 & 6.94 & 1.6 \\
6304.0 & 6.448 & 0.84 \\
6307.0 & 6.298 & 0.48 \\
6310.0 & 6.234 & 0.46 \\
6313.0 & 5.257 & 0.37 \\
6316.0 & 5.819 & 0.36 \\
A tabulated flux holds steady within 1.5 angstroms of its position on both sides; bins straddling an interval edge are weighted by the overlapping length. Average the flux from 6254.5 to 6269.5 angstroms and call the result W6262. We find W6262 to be 6.83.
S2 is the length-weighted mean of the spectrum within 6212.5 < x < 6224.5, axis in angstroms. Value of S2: 6.6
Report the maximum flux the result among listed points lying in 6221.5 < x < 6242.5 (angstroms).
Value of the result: 6.856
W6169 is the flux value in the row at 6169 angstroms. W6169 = 5.901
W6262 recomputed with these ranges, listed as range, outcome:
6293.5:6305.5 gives 6.46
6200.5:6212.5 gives 6.94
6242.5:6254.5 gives 6.71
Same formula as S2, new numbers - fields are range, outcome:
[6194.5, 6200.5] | 6.27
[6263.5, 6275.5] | 7.16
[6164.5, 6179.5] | 6.31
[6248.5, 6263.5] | 6.75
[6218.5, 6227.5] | 6.54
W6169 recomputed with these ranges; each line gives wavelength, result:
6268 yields 7.374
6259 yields 6.45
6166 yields 6.343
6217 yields 7.163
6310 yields 6.234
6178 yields 6.565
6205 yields 6.545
